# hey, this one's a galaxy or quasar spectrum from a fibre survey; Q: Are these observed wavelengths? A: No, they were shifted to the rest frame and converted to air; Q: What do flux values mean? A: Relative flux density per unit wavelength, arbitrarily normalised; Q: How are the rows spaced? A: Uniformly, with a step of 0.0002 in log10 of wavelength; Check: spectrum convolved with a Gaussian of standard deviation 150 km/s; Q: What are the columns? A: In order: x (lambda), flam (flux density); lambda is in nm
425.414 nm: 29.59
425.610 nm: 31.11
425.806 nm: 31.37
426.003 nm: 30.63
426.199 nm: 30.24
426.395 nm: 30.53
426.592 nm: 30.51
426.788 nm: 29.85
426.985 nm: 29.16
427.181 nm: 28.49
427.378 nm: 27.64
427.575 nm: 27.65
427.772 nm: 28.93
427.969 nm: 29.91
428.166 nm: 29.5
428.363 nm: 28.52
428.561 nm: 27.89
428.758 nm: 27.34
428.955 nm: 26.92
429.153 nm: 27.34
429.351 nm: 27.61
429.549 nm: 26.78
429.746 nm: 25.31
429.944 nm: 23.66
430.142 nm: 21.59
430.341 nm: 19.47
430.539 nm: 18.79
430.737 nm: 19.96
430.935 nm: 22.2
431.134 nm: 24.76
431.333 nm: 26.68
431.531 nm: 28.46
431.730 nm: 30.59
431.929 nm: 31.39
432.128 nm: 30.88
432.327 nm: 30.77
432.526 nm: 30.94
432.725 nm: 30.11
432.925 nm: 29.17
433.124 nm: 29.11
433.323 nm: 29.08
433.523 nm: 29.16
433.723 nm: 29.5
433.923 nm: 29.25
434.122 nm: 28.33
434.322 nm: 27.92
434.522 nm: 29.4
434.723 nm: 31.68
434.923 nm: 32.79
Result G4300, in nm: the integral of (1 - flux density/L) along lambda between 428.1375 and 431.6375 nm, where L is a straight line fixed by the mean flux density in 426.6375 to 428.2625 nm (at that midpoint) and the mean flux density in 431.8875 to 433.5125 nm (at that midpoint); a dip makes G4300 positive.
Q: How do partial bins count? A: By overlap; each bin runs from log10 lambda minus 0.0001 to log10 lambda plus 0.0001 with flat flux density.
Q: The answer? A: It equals 0.52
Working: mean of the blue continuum 29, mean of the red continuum 30.1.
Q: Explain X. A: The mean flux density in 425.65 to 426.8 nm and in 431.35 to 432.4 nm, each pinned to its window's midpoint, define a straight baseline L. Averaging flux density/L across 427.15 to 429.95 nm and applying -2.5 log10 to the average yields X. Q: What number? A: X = 0.10 mag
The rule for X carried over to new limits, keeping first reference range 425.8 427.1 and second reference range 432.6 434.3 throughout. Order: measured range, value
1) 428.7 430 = 0.13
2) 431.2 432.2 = 0.00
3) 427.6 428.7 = 0.04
